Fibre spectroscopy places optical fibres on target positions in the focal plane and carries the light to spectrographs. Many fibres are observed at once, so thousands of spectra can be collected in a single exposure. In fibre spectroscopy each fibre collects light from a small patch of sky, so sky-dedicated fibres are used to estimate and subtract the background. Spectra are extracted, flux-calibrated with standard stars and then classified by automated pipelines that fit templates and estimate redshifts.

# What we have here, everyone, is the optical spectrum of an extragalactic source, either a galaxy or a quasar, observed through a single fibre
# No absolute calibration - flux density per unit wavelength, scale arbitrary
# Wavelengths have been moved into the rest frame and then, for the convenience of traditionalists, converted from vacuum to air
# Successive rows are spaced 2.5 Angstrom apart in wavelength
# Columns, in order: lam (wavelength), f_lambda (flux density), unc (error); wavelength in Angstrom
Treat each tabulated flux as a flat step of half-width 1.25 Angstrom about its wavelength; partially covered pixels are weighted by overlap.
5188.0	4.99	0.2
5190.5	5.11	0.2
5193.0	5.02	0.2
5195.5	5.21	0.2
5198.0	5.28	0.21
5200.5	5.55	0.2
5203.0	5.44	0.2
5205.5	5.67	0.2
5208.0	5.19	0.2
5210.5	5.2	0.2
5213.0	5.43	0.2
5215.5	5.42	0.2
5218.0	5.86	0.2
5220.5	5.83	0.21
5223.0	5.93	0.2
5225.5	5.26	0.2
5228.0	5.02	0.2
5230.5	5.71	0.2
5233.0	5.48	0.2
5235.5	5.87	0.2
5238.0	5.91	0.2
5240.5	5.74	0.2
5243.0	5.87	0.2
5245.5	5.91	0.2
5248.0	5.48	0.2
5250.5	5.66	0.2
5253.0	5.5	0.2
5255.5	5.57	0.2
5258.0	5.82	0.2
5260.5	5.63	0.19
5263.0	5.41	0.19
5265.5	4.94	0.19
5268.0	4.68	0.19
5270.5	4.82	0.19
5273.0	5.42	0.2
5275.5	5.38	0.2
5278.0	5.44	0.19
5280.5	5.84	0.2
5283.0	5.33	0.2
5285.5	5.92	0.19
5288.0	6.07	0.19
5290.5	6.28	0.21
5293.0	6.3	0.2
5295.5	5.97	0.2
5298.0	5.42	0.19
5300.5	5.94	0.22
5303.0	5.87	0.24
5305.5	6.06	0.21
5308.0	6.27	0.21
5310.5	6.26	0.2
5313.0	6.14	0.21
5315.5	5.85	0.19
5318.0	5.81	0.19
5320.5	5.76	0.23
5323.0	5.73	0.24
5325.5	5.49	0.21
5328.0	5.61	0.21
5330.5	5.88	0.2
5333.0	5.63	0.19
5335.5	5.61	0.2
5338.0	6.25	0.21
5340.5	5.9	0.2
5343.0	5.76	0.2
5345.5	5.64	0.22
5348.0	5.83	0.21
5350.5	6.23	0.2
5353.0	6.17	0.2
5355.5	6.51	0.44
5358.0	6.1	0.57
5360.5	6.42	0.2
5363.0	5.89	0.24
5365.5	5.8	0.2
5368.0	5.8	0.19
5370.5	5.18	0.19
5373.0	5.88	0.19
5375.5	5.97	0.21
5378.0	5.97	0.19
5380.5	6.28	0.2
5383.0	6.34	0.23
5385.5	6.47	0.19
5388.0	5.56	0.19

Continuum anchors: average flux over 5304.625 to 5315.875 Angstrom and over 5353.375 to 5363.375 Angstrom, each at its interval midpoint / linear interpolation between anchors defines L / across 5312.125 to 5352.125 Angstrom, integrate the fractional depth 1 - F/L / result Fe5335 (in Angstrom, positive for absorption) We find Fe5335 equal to 2.4 Angstrom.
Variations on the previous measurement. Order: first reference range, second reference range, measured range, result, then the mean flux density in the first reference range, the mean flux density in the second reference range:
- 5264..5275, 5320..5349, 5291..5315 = -2.8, 5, 5.76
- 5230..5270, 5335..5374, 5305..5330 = -0.4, 5.56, 5.94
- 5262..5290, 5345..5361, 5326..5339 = 0.4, 5.41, 6.14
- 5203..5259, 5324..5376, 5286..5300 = -0.6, 5.6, 5.88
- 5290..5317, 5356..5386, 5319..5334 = 0.8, 6.02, 6.01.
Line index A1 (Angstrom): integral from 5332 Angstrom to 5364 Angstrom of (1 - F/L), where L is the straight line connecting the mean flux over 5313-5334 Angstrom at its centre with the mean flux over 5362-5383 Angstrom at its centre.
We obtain -1.0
